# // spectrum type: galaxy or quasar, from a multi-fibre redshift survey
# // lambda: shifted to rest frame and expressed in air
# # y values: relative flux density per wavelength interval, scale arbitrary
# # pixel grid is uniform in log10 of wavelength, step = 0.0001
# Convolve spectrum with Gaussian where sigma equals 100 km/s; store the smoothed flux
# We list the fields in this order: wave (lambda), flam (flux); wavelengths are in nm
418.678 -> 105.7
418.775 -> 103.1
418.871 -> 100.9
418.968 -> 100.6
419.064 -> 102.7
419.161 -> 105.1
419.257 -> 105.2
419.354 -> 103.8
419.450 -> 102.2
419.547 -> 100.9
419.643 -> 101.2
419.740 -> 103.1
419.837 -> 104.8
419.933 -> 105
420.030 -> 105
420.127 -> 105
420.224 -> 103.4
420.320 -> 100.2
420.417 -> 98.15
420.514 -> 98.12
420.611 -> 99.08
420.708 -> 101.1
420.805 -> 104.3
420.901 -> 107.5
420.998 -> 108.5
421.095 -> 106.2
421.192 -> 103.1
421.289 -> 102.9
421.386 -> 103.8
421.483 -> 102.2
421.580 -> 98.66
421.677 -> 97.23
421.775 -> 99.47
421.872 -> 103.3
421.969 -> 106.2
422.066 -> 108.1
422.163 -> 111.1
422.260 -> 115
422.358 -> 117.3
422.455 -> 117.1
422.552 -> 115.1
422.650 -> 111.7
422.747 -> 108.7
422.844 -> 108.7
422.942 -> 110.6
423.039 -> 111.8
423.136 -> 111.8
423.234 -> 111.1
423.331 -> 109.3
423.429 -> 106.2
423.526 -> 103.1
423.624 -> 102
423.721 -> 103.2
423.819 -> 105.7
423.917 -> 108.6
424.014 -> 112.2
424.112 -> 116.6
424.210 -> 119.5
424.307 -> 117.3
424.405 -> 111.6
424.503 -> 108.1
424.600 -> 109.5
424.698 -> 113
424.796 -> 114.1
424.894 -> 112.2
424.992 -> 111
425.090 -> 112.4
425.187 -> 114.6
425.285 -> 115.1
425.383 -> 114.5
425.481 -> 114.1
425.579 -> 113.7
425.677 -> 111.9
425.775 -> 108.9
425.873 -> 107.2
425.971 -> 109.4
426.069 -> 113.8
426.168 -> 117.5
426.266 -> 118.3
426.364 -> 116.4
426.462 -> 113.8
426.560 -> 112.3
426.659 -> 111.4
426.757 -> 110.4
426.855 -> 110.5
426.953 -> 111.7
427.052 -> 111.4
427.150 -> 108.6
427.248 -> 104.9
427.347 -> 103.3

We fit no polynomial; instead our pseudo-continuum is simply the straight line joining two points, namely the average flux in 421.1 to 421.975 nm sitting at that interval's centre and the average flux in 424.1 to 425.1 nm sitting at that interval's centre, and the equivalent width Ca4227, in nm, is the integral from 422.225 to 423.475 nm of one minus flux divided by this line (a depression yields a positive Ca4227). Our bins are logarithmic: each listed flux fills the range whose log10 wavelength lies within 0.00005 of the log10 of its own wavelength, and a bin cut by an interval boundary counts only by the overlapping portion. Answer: -0.06 nm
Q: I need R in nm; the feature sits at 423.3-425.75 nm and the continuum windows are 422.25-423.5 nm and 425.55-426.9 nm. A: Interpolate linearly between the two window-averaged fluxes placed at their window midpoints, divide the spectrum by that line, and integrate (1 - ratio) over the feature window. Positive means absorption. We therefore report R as 0.02 nm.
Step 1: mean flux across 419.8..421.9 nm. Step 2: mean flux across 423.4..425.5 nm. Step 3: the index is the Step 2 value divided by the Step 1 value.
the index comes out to 1.1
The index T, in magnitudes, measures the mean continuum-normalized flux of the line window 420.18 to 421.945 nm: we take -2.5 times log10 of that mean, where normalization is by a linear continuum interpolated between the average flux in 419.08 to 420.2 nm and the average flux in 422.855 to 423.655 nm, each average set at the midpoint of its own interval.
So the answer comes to 0.04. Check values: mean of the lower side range 104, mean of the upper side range 108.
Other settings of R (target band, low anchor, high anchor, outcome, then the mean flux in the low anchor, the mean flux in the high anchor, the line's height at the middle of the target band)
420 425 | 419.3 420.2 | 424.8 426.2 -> 0.01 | 103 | 113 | 108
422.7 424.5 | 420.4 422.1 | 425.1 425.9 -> -0.03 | 103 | 113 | 108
